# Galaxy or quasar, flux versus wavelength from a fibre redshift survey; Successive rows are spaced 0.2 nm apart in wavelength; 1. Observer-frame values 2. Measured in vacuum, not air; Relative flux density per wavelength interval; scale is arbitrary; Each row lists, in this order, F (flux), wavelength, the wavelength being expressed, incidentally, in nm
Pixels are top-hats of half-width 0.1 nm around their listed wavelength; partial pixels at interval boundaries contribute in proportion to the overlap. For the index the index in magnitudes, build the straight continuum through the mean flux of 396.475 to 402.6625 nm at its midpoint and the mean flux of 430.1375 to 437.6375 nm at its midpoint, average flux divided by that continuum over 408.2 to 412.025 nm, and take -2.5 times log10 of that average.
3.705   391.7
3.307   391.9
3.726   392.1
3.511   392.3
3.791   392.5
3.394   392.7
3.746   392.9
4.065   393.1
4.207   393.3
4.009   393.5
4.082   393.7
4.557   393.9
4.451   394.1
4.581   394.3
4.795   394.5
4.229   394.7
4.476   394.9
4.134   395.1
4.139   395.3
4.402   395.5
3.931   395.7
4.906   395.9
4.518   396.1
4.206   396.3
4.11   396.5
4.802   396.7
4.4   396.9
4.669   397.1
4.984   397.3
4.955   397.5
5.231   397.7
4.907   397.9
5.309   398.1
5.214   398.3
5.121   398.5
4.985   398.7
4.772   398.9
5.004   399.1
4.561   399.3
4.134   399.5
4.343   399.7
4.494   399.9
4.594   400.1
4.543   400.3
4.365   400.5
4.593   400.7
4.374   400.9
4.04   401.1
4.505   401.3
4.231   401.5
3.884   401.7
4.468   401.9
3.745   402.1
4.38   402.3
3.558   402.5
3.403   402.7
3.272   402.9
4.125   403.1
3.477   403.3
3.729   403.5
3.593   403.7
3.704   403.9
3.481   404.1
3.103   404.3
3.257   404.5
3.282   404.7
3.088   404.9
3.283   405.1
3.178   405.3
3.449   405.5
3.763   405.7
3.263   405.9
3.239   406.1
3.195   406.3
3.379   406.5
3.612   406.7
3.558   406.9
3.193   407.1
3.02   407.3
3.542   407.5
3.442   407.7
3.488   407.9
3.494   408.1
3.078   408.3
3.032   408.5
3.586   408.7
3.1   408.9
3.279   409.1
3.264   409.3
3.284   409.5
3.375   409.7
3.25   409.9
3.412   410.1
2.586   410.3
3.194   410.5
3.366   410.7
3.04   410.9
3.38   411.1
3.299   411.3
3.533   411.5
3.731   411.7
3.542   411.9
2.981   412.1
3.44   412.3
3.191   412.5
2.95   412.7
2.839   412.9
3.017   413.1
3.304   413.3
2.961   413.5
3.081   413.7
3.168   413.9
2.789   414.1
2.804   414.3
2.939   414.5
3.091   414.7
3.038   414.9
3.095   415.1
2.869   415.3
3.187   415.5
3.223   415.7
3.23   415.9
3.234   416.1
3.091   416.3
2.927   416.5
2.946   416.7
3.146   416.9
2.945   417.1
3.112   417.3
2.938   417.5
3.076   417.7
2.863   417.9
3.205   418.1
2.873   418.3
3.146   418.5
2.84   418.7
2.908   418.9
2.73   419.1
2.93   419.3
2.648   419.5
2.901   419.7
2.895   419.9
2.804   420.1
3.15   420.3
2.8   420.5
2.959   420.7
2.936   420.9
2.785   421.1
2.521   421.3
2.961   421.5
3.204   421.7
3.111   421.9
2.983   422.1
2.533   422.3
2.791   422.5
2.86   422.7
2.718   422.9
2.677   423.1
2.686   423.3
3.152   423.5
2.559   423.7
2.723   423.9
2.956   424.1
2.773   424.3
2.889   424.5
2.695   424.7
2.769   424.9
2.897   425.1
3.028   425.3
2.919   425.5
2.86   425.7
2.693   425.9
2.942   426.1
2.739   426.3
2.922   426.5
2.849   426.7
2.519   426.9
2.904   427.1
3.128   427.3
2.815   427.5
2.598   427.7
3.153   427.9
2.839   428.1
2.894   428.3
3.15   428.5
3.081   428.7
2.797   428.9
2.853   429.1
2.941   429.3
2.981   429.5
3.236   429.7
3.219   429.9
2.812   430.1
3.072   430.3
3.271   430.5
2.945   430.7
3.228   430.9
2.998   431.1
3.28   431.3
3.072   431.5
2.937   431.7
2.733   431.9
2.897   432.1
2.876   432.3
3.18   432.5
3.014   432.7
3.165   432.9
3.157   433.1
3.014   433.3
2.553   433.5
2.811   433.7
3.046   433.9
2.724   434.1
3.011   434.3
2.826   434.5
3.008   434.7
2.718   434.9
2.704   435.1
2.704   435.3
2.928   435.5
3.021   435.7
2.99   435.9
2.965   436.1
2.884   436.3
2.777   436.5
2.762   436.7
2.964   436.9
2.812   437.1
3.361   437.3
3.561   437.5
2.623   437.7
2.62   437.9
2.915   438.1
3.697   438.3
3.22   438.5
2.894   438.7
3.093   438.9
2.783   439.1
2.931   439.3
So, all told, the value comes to 0.23 mag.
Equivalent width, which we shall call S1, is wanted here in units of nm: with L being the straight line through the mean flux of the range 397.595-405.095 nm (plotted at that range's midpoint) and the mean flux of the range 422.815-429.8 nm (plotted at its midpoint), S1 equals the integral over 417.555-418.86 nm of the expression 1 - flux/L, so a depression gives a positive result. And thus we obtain 0.118 nm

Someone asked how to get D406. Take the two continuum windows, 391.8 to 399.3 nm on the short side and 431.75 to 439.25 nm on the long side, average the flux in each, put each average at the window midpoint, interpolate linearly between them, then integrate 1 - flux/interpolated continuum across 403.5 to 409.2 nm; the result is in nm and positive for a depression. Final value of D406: 0.95 nm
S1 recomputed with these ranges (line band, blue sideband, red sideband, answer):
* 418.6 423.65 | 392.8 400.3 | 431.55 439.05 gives 0.965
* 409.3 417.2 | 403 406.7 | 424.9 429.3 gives 0.197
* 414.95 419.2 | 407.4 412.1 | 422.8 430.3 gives 0.128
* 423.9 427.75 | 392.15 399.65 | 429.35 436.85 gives 0.493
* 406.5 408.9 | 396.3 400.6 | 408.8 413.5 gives 0.183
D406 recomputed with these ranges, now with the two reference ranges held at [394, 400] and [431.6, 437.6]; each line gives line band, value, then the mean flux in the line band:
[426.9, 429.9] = 0.25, 2.95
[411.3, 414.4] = 0.60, 3.16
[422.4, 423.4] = 0.21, 2.75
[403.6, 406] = 0.51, 3.37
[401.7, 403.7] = 0.27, 3.79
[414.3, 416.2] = 0.36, 3.09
